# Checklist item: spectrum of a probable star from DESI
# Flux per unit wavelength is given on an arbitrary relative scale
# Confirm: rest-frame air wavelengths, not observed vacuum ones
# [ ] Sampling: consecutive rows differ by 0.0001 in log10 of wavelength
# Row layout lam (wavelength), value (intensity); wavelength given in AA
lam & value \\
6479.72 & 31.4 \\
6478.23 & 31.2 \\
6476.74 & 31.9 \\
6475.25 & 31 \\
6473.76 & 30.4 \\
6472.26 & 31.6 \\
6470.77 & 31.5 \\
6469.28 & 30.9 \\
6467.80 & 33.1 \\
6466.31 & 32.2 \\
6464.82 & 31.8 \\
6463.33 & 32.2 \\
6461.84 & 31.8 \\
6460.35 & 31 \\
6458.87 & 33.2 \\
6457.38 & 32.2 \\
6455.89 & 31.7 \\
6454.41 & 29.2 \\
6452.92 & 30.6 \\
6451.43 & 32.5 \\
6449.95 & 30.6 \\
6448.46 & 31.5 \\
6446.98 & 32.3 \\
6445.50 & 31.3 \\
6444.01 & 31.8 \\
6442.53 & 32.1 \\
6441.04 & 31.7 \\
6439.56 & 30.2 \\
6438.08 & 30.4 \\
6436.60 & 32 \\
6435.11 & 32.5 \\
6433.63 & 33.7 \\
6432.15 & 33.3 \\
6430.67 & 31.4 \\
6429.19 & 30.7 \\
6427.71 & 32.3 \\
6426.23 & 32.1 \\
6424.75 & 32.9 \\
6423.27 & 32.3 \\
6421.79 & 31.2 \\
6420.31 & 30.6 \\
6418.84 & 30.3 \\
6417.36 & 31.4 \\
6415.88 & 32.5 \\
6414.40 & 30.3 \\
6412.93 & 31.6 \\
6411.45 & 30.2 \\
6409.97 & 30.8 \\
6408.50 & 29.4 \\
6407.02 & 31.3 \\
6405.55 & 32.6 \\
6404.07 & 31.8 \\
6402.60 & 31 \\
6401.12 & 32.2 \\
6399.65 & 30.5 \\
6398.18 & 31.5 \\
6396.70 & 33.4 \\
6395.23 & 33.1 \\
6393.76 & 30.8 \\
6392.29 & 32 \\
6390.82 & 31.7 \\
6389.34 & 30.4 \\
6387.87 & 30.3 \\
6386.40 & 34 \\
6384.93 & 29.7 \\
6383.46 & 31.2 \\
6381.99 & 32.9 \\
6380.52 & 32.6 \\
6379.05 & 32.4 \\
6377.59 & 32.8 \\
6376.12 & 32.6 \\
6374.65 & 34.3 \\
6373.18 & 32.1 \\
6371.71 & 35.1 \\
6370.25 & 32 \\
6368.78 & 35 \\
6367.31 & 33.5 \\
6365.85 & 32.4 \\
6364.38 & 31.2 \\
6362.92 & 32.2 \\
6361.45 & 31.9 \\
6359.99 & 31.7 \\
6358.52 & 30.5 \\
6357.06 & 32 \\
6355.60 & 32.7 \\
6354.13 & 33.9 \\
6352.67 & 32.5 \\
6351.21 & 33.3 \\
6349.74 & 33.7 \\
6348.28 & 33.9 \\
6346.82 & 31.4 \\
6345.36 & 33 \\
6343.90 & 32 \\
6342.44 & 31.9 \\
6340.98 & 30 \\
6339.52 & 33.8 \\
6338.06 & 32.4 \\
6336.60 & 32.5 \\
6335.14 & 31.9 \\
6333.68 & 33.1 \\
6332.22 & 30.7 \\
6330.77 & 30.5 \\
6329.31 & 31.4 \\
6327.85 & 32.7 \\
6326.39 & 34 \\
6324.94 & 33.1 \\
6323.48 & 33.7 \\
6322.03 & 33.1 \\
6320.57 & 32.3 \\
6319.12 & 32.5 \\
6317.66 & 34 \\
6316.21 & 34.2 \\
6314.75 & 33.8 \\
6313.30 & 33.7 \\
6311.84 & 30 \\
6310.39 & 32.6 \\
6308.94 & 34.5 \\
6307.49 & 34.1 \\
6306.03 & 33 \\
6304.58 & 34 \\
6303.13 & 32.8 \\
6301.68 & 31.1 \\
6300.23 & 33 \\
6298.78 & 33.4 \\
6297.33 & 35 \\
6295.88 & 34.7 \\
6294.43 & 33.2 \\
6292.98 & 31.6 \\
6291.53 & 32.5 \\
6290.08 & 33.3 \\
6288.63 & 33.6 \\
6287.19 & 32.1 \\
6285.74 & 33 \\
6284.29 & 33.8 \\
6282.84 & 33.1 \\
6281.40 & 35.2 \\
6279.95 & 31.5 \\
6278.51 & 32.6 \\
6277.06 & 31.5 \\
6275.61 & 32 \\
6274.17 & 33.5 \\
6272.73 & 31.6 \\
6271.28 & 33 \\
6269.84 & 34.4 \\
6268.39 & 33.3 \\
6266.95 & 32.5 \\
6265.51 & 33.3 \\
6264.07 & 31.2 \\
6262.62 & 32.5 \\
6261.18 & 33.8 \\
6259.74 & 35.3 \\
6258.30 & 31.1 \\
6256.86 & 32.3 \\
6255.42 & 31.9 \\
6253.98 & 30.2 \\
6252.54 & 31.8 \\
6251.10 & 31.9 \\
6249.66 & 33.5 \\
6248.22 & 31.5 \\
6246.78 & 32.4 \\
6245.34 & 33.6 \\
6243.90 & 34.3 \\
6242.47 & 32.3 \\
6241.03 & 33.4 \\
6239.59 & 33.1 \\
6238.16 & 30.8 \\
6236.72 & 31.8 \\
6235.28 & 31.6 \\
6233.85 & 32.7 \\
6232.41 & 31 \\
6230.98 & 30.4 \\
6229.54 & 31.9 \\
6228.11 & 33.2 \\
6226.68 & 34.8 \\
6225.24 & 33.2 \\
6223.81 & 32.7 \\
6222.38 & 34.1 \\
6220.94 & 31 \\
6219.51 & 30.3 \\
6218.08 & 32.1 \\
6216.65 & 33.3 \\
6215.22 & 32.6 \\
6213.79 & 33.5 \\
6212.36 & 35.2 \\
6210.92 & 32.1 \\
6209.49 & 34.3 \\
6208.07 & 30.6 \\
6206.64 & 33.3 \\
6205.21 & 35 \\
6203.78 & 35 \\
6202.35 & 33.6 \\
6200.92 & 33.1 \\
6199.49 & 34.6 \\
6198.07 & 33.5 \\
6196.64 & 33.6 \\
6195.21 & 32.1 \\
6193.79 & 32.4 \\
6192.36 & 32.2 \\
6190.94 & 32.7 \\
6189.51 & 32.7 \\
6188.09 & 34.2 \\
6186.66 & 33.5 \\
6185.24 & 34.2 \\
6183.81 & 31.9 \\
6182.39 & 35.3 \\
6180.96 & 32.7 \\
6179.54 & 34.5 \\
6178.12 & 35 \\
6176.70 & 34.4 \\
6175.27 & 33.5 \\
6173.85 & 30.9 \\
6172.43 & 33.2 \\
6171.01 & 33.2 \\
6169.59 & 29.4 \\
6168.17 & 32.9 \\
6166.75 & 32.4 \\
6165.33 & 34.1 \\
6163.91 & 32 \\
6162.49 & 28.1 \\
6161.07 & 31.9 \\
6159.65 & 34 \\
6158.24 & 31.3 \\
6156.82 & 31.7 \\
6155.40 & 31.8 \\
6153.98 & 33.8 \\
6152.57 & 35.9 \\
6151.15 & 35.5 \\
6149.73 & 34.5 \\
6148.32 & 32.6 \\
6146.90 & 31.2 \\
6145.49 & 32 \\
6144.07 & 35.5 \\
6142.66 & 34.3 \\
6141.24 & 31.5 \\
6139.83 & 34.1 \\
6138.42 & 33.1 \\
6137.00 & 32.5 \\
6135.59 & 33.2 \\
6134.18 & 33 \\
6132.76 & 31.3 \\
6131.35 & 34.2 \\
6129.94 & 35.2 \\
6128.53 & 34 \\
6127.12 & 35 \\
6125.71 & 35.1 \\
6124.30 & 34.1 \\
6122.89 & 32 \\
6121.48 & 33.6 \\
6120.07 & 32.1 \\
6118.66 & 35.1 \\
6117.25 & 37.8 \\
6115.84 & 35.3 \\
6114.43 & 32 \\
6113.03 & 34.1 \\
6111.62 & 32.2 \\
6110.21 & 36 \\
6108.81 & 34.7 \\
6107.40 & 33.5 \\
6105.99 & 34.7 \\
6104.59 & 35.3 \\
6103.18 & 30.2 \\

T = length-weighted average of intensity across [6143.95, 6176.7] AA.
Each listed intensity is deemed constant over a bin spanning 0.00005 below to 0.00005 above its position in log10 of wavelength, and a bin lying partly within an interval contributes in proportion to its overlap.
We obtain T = 32.7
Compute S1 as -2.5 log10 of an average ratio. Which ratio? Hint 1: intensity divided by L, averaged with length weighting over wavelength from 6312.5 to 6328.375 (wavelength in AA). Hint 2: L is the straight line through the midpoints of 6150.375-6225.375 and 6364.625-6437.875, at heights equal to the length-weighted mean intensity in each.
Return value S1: -0.033 mag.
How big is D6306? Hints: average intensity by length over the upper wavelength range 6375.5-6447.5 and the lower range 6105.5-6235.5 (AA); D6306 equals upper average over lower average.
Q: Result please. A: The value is 1.0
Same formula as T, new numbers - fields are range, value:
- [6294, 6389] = 32.7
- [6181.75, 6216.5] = 33.4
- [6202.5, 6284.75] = 32.7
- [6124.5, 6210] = 33.2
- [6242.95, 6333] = 32.8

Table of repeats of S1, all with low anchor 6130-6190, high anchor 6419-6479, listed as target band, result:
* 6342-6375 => -0.02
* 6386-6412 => 0.01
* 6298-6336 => -0.02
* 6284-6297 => -0.02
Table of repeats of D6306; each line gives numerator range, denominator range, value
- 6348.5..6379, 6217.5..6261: 1.01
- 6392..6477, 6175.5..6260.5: 0.96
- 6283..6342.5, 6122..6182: 0.99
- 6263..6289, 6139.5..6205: 0.99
